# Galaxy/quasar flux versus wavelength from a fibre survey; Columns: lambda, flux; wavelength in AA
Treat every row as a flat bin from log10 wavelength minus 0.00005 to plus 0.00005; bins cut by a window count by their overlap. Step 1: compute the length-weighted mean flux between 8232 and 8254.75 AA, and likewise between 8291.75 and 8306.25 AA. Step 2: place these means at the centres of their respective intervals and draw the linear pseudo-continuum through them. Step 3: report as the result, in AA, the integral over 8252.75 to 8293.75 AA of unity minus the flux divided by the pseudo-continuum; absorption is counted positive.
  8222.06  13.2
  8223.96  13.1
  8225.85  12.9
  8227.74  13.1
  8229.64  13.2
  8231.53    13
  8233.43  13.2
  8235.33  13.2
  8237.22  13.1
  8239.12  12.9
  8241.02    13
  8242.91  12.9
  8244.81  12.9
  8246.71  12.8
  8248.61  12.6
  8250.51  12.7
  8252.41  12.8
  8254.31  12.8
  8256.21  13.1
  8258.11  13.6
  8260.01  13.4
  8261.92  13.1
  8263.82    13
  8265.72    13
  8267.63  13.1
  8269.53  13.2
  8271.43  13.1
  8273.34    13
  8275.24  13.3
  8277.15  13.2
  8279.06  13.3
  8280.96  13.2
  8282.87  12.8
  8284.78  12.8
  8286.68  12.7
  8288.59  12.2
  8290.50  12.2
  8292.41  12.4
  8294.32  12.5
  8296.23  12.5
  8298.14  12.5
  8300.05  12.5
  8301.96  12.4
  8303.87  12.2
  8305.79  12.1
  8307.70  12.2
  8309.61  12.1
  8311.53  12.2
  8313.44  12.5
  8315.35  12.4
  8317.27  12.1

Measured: -1.09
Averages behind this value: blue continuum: 12.9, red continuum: 12.4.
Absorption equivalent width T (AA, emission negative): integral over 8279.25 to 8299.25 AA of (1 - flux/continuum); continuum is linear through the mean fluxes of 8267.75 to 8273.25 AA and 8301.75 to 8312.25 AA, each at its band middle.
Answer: 0.1 AA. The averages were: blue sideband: 13.1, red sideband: 12.2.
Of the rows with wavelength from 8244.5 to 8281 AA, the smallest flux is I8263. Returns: 12.6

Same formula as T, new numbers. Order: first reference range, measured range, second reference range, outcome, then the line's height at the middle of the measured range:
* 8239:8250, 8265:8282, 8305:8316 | -0.77 AA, 12.6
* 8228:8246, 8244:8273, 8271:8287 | 0.08 AA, 13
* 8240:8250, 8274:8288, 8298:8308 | -0.57 AA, 12.5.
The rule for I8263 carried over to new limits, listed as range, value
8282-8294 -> 12.2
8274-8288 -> 12.7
